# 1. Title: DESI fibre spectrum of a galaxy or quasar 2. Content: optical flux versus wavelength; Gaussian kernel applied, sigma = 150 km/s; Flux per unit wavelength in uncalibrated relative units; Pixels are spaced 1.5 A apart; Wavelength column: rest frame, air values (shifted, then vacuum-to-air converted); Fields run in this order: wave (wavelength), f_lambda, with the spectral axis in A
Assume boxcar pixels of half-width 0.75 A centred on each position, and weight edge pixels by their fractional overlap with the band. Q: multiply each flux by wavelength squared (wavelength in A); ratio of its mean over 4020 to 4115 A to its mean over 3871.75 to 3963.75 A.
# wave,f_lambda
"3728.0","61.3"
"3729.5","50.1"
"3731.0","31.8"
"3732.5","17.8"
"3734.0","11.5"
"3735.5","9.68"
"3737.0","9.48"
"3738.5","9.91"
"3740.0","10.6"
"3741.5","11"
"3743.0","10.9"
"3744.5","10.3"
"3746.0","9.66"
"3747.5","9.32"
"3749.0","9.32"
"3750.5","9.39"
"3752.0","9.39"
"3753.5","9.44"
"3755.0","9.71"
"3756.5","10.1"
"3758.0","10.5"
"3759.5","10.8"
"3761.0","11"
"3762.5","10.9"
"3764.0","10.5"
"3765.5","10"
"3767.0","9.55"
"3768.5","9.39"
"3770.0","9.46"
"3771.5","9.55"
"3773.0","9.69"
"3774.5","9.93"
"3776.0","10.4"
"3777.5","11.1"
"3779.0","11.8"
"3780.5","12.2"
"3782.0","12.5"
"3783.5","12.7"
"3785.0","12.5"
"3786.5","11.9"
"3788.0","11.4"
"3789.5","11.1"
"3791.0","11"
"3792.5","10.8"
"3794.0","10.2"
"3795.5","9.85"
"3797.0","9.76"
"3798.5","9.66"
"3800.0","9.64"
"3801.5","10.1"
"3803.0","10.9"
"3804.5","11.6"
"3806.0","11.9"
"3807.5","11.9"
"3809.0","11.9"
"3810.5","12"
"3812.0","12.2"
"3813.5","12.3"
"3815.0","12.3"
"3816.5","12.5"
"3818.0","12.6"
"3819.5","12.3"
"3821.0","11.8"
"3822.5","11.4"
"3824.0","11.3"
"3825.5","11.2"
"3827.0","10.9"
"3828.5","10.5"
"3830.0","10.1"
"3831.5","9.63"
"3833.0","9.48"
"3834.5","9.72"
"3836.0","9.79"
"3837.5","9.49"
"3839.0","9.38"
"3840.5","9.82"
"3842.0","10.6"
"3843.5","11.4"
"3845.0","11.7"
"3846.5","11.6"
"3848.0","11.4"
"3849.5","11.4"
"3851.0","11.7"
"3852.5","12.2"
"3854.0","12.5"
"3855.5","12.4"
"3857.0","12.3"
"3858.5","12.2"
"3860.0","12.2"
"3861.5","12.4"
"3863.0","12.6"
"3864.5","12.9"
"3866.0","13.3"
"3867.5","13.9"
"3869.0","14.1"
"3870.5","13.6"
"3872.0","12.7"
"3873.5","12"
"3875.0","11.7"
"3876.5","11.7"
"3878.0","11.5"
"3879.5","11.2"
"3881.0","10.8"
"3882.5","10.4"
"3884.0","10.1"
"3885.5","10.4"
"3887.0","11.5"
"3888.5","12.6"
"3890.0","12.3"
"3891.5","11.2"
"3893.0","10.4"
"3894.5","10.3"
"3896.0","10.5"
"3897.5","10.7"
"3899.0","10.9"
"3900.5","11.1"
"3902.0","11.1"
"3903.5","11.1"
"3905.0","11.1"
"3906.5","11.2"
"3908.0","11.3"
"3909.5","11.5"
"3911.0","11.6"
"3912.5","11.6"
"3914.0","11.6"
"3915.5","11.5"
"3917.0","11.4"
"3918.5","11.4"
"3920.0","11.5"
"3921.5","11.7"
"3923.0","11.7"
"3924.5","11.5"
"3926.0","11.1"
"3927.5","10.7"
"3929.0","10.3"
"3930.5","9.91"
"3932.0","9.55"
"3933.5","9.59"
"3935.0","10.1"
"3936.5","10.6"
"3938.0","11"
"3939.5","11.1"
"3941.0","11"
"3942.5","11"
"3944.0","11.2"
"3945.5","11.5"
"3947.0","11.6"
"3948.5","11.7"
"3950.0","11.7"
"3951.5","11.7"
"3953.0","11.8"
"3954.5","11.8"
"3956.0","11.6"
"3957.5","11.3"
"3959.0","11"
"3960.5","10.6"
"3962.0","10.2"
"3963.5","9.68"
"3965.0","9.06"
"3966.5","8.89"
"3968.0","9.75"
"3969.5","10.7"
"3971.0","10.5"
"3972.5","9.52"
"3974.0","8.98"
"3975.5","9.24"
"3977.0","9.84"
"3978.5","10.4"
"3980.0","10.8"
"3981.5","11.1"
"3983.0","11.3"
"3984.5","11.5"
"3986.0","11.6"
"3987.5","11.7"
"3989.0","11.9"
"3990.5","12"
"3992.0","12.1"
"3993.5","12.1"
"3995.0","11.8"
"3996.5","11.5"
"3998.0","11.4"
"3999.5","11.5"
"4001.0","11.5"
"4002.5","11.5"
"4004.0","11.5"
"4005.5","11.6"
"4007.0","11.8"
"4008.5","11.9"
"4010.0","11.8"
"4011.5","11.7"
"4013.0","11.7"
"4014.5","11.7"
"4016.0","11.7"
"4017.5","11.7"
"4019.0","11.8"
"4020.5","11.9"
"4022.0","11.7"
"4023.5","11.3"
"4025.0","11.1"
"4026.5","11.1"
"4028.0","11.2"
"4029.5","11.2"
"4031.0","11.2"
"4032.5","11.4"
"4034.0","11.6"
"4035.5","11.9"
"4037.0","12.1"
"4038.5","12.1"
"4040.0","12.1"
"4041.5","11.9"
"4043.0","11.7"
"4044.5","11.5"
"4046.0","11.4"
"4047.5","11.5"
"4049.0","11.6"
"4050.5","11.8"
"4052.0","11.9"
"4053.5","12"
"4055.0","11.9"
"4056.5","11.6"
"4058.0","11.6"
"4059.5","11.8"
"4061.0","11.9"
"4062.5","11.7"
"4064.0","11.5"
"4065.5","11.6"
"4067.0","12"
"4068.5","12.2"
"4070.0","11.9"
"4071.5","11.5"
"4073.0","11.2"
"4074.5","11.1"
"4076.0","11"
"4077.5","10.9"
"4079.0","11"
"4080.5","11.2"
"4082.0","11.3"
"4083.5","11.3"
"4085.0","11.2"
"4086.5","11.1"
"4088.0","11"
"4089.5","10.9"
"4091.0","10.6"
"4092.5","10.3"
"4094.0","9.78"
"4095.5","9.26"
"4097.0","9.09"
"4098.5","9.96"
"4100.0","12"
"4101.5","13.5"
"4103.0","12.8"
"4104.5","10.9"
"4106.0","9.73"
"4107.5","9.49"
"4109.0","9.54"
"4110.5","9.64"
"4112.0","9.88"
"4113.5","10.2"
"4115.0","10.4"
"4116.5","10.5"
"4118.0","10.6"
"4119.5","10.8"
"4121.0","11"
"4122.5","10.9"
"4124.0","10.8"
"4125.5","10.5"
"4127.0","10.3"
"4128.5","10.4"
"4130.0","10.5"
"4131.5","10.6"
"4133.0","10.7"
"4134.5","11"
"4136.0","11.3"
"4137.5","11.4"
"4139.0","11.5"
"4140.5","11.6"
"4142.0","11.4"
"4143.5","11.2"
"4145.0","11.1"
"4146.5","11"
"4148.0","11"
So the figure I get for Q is 1.09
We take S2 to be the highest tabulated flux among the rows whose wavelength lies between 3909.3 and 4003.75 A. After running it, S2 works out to 12.1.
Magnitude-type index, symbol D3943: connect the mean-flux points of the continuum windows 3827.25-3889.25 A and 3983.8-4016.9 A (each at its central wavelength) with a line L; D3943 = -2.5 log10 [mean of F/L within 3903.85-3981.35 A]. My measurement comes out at 0.08 mag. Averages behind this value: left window 11.5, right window 11.7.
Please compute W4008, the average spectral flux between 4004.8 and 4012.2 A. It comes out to 11.8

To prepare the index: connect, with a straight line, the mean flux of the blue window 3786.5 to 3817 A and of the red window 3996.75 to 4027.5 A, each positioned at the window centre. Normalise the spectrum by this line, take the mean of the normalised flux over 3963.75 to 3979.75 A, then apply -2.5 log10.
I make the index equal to 0.18 mag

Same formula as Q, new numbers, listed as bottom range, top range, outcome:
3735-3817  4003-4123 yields 1.22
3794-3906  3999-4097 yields 1.11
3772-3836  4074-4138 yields 1.12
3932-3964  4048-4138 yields 1.07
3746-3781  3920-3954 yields 1.19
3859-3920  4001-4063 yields 1.08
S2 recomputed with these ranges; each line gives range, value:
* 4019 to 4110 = 13.5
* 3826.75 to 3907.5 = 14.1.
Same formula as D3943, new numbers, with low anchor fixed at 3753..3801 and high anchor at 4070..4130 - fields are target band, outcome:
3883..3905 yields -0.04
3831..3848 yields 0.03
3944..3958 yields -0.09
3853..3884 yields -0.16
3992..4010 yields -0.10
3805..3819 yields -0.15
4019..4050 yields -0.09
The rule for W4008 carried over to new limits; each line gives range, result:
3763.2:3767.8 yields 10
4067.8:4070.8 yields 12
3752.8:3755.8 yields 9.59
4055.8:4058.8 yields 11.6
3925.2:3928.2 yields 10.9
